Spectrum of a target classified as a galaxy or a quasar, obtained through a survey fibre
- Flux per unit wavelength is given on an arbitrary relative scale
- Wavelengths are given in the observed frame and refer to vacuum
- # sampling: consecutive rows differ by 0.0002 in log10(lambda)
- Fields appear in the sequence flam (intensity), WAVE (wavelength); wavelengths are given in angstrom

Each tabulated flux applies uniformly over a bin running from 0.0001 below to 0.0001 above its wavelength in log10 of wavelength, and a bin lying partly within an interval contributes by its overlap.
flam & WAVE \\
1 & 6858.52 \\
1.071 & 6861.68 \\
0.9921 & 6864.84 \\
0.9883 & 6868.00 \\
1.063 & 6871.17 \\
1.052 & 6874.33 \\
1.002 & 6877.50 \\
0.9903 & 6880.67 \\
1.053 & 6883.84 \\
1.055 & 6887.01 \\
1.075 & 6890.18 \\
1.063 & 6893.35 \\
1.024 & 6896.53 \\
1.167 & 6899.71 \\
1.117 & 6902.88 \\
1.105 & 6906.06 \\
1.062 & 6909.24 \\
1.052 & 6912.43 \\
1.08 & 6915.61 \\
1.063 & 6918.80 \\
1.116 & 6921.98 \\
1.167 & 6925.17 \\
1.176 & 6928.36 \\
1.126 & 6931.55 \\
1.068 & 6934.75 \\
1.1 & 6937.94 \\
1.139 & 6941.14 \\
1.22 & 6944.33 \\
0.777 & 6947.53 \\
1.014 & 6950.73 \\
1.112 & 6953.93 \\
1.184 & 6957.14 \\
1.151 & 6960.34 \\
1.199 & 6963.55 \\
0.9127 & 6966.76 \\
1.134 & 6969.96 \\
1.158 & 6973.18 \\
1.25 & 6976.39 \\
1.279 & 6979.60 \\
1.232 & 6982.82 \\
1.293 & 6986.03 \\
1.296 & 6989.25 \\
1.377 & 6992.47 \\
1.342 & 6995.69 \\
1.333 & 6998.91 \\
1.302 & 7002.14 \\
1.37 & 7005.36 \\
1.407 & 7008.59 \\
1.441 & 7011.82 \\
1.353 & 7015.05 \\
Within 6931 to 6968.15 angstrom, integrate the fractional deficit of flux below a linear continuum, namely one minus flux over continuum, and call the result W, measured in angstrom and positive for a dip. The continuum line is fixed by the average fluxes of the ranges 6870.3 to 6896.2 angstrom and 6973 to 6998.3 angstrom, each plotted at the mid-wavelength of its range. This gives 3.6 angstrom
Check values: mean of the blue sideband 1.04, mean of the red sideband 1.29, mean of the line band 1.08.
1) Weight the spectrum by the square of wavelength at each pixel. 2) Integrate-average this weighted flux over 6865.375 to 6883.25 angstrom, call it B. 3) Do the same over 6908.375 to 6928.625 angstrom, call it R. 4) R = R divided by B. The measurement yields 1.09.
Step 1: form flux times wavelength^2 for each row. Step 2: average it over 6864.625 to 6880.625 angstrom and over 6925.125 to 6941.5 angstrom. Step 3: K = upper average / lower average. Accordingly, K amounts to 1.12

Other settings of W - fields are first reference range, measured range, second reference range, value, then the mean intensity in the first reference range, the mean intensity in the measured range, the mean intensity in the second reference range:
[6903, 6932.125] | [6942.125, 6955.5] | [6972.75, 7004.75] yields 1.71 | 1.11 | 1.04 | 1.29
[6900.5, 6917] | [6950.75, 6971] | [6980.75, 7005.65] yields 1.99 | 1.09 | 1.11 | 1.31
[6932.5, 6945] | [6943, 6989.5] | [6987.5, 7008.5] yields 3.19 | 1.12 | 1.14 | 1.34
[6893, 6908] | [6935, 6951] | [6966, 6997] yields 1.57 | 1.1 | 1.05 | 1.24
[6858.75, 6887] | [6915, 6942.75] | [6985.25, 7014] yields 1.28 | 1.03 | 1.12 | 1.35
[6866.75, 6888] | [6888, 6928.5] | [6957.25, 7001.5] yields -0.19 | 1.03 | 1.09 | 1.23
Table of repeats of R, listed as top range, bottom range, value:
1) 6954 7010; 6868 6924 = 1.20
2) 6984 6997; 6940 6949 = 1.28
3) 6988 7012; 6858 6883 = 1.38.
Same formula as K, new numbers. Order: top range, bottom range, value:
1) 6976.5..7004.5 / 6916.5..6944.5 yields 1.18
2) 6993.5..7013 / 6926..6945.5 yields 1.22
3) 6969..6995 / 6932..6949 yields 1.19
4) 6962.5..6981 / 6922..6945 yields 1.03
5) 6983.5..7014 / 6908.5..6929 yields 1.25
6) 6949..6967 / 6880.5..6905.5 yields 1.05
